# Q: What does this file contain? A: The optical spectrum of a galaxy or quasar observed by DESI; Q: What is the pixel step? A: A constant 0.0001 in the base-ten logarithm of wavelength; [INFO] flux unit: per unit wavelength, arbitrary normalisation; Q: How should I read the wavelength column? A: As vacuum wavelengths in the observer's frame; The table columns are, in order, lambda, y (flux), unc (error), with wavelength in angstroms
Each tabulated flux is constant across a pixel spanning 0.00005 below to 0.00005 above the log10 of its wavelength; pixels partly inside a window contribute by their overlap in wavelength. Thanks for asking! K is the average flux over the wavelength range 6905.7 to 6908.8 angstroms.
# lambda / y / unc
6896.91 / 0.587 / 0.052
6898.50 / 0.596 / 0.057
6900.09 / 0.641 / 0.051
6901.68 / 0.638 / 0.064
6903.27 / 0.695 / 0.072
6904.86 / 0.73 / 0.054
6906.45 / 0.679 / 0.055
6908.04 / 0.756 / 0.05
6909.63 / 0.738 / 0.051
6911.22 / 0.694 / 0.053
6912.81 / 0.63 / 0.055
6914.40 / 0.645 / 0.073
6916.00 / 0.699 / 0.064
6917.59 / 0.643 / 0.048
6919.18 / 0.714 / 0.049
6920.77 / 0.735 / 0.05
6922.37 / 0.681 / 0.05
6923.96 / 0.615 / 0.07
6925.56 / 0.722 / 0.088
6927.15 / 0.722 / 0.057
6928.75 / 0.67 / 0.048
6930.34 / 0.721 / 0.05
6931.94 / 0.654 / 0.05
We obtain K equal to 0.718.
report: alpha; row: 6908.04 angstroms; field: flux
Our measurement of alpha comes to 0.756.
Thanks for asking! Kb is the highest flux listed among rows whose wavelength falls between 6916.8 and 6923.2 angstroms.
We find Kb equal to 0.735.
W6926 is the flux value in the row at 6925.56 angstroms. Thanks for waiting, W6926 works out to 0.722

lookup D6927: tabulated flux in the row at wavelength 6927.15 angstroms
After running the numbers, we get 0.722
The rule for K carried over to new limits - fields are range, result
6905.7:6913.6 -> 0.7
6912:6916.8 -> 0.658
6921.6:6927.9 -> 0.685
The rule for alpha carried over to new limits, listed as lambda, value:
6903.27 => 0.695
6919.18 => 0.714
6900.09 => 0.641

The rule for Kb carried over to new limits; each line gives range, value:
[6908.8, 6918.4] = 0.738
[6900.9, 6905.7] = 0.73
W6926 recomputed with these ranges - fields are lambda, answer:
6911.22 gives 0.694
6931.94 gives 0.654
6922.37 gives 0.681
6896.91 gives 0.587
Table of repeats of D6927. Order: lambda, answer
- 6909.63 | 0.738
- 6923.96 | 0.615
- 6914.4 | 0.645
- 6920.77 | 0.735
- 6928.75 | 0.67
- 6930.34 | 0.721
